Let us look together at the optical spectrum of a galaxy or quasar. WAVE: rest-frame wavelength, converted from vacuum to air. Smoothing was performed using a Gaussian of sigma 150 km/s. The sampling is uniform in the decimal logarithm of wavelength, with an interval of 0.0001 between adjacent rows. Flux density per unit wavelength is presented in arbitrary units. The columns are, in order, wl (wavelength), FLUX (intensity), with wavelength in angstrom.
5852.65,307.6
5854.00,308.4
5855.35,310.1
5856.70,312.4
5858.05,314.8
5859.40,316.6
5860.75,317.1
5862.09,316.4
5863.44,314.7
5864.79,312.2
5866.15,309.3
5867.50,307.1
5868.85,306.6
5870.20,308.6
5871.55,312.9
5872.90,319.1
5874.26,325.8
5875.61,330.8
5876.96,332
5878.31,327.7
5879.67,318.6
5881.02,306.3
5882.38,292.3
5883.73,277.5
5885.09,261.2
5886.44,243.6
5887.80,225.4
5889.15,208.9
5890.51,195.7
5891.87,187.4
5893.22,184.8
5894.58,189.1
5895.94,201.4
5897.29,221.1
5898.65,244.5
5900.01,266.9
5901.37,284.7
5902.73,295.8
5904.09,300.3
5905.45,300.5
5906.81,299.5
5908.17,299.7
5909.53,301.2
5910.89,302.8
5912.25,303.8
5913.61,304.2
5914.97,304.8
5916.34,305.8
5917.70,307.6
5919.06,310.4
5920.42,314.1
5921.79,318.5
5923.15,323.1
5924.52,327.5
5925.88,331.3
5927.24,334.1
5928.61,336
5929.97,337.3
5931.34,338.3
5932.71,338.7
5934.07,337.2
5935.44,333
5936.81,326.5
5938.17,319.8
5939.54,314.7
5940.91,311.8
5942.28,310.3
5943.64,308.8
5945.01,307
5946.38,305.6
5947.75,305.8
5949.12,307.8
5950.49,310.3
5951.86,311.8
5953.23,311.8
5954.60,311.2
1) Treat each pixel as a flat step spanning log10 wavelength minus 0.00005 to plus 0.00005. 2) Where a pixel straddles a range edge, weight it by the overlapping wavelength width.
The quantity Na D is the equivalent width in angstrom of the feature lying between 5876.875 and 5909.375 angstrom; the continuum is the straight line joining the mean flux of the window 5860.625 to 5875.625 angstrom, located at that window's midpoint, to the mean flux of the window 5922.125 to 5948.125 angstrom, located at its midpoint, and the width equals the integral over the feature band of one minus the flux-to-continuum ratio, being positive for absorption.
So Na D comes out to 5.9 angstrom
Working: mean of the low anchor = 314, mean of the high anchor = 324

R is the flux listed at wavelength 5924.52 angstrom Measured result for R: 327.5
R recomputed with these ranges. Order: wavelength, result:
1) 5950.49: 310.3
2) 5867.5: 307.1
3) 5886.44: 243.6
